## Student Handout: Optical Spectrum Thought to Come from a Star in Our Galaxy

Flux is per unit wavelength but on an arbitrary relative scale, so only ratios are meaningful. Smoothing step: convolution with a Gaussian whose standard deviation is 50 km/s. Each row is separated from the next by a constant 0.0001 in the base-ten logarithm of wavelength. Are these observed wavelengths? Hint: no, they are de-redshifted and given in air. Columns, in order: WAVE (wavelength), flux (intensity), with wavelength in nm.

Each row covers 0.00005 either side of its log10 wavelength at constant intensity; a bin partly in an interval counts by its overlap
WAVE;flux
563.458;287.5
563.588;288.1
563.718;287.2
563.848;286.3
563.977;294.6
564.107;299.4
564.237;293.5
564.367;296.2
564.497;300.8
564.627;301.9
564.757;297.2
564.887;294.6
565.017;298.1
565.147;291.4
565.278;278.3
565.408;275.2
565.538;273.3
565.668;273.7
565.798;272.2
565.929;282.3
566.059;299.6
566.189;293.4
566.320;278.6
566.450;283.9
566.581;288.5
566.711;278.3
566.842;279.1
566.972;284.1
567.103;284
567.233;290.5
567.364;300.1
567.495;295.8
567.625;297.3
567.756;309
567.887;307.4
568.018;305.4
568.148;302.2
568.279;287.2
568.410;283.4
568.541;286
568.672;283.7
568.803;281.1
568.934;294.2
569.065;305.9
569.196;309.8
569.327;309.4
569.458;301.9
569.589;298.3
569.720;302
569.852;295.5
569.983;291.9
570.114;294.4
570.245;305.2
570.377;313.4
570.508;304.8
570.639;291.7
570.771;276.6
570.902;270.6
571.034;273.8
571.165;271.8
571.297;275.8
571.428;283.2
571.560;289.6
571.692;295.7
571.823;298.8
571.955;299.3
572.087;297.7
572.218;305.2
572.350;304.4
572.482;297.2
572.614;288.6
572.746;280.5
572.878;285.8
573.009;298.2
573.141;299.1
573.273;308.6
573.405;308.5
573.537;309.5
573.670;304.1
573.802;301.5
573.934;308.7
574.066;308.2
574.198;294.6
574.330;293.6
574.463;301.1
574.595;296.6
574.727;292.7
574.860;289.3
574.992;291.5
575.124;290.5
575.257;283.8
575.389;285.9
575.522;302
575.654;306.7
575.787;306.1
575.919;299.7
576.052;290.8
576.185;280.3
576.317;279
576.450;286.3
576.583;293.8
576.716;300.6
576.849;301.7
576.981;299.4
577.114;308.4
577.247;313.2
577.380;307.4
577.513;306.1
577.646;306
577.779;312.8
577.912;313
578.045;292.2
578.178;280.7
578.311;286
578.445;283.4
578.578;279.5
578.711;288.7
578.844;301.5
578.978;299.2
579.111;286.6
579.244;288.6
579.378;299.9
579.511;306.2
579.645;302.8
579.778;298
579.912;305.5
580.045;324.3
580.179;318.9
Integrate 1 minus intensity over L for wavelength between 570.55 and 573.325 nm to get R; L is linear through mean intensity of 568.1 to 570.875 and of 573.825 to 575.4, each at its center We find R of 0.051 nm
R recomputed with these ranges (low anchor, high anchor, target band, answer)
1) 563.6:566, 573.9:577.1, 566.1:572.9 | -0.024 nm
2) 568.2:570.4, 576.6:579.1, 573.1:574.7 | -0.028 nm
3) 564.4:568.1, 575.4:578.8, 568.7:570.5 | -0.049 nm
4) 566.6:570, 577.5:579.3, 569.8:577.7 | -0.033 nm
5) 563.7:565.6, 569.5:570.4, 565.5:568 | 0.052 nm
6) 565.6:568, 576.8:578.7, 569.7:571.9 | 0.019 nm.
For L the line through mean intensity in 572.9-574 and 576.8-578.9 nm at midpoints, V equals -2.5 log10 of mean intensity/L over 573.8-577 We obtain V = 0.02 mag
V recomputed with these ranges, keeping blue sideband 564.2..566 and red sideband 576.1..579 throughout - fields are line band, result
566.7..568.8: -0.01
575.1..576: -0.01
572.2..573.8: -0.02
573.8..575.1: -0.01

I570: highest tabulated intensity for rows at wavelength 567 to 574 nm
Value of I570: 313.4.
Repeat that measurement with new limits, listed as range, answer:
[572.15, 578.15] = 313.2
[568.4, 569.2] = 309.8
